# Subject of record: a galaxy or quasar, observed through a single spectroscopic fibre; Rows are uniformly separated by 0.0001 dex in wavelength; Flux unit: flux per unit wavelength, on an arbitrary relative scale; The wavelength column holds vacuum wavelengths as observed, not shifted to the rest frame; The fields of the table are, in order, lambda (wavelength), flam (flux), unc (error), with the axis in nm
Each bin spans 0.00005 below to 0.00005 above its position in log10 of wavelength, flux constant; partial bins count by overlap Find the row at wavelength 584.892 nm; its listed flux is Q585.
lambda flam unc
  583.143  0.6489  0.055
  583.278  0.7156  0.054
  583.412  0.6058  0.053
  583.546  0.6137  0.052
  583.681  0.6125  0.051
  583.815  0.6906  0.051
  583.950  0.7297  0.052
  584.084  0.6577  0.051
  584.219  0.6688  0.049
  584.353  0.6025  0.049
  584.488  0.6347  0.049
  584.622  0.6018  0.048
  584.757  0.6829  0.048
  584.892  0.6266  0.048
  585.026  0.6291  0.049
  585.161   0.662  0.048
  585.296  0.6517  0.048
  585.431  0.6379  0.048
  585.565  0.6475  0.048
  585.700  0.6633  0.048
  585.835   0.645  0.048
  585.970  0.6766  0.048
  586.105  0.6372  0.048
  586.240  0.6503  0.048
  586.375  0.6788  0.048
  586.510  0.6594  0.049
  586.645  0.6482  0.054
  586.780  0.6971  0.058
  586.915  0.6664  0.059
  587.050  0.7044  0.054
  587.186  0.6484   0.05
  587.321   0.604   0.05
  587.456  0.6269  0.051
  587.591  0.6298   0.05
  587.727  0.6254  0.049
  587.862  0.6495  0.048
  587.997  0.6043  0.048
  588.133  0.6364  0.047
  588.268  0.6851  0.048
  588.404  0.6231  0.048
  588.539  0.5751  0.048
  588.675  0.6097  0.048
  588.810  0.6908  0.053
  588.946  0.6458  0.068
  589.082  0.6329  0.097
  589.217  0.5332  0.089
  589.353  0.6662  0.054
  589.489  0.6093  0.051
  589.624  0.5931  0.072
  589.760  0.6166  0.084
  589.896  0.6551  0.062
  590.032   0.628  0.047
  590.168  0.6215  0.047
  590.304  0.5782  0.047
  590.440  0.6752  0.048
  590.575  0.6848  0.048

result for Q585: 0.6266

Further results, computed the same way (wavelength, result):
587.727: 0.6254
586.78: 0.6971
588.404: 0.6231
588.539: 0.5751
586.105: 0.6372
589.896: 0.6551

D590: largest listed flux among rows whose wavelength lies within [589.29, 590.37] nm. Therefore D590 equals 0.6662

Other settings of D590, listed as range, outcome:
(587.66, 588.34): 0.6851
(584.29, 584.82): 0.6829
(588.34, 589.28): 0.6908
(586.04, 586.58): 0.6788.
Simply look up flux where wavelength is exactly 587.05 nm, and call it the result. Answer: 0.7044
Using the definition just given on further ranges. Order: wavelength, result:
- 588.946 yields 0.6458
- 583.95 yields 0.7297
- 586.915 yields 0.6664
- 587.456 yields 0.6269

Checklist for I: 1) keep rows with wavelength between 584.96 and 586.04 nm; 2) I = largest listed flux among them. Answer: 0.6766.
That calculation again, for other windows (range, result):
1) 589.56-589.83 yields 0.6166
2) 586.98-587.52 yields 0.7044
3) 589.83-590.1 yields 0.6551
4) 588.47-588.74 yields 0.6097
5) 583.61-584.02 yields 0.7297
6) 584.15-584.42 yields 0.6688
